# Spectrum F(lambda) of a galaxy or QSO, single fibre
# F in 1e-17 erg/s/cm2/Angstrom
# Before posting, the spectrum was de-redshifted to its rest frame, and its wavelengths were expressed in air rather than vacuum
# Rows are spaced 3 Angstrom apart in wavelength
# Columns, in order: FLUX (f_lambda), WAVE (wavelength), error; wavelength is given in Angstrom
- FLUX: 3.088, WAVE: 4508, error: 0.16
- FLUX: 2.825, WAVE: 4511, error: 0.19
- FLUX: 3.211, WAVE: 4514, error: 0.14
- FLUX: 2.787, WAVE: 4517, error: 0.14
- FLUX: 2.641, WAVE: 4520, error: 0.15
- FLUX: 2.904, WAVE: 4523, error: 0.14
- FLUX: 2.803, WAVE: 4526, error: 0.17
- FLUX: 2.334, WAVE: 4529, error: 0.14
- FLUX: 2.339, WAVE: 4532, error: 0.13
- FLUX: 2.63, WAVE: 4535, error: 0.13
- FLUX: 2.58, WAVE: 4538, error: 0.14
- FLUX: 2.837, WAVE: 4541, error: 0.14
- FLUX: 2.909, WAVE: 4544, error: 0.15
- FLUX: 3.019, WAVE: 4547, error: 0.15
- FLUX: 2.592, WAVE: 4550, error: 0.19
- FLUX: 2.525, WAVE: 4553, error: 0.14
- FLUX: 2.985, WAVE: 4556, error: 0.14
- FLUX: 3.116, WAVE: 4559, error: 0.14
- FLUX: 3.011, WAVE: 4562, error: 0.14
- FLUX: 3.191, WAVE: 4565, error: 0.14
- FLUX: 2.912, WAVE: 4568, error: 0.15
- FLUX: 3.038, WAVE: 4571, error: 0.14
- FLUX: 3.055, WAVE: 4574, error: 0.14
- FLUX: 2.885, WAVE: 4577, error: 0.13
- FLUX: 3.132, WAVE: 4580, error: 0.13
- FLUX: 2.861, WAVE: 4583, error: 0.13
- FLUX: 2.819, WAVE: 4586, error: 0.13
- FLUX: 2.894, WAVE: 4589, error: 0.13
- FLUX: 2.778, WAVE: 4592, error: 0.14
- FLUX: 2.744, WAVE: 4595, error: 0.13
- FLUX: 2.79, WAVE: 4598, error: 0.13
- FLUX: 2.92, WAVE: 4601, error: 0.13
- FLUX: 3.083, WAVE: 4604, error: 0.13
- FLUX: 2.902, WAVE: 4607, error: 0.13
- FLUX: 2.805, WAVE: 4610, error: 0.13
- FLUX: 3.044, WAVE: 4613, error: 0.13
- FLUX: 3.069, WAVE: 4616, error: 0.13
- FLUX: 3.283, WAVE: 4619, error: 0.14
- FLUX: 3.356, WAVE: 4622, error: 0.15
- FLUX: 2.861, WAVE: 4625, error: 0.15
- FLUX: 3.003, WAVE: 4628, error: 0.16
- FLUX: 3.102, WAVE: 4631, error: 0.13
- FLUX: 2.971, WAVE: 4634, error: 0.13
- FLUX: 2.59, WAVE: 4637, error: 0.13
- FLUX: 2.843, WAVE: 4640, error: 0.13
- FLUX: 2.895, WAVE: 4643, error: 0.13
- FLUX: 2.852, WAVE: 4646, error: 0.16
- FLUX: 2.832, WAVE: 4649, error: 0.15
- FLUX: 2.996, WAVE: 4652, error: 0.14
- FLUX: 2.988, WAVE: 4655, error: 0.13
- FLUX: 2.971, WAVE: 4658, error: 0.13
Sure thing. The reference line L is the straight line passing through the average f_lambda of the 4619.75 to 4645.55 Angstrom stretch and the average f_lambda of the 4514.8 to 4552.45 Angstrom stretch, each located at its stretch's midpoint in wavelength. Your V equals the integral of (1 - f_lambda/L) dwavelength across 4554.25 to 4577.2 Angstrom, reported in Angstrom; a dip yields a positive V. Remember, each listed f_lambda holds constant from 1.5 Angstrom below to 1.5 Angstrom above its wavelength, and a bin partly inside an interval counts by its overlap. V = -2.0 Angstrom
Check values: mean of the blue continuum 2.7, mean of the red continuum 2.96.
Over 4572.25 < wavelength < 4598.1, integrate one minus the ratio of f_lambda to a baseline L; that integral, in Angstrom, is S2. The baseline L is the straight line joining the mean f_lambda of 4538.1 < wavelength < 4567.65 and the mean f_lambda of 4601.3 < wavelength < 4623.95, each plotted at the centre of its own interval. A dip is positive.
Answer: 0.8 Angstrom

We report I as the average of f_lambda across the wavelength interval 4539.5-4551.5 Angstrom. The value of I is 2.84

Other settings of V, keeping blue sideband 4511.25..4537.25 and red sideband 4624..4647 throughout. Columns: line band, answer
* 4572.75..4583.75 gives -0.8 Angstrom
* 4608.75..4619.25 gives -0.6 Angstrom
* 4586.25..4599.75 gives 0.1 Angstrom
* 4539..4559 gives -0.6 Angstrom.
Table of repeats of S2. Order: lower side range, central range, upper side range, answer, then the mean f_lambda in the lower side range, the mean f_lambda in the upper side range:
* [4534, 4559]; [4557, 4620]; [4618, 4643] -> -1.8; 2.78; 2.99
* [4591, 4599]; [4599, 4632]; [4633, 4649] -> -2.8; 2.77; 2.83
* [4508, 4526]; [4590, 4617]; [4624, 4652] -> -0.1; 2.89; 2.89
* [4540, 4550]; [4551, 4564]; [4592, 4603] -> -0.2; 2.88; 2.82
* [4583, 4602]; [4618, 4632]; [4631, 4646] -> -1.3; 2.82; 2.86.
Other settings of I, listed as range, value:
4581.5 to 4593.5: 2.84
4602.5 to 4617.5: 2.98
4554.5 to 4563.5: 3.04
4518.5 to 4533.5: 2.6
